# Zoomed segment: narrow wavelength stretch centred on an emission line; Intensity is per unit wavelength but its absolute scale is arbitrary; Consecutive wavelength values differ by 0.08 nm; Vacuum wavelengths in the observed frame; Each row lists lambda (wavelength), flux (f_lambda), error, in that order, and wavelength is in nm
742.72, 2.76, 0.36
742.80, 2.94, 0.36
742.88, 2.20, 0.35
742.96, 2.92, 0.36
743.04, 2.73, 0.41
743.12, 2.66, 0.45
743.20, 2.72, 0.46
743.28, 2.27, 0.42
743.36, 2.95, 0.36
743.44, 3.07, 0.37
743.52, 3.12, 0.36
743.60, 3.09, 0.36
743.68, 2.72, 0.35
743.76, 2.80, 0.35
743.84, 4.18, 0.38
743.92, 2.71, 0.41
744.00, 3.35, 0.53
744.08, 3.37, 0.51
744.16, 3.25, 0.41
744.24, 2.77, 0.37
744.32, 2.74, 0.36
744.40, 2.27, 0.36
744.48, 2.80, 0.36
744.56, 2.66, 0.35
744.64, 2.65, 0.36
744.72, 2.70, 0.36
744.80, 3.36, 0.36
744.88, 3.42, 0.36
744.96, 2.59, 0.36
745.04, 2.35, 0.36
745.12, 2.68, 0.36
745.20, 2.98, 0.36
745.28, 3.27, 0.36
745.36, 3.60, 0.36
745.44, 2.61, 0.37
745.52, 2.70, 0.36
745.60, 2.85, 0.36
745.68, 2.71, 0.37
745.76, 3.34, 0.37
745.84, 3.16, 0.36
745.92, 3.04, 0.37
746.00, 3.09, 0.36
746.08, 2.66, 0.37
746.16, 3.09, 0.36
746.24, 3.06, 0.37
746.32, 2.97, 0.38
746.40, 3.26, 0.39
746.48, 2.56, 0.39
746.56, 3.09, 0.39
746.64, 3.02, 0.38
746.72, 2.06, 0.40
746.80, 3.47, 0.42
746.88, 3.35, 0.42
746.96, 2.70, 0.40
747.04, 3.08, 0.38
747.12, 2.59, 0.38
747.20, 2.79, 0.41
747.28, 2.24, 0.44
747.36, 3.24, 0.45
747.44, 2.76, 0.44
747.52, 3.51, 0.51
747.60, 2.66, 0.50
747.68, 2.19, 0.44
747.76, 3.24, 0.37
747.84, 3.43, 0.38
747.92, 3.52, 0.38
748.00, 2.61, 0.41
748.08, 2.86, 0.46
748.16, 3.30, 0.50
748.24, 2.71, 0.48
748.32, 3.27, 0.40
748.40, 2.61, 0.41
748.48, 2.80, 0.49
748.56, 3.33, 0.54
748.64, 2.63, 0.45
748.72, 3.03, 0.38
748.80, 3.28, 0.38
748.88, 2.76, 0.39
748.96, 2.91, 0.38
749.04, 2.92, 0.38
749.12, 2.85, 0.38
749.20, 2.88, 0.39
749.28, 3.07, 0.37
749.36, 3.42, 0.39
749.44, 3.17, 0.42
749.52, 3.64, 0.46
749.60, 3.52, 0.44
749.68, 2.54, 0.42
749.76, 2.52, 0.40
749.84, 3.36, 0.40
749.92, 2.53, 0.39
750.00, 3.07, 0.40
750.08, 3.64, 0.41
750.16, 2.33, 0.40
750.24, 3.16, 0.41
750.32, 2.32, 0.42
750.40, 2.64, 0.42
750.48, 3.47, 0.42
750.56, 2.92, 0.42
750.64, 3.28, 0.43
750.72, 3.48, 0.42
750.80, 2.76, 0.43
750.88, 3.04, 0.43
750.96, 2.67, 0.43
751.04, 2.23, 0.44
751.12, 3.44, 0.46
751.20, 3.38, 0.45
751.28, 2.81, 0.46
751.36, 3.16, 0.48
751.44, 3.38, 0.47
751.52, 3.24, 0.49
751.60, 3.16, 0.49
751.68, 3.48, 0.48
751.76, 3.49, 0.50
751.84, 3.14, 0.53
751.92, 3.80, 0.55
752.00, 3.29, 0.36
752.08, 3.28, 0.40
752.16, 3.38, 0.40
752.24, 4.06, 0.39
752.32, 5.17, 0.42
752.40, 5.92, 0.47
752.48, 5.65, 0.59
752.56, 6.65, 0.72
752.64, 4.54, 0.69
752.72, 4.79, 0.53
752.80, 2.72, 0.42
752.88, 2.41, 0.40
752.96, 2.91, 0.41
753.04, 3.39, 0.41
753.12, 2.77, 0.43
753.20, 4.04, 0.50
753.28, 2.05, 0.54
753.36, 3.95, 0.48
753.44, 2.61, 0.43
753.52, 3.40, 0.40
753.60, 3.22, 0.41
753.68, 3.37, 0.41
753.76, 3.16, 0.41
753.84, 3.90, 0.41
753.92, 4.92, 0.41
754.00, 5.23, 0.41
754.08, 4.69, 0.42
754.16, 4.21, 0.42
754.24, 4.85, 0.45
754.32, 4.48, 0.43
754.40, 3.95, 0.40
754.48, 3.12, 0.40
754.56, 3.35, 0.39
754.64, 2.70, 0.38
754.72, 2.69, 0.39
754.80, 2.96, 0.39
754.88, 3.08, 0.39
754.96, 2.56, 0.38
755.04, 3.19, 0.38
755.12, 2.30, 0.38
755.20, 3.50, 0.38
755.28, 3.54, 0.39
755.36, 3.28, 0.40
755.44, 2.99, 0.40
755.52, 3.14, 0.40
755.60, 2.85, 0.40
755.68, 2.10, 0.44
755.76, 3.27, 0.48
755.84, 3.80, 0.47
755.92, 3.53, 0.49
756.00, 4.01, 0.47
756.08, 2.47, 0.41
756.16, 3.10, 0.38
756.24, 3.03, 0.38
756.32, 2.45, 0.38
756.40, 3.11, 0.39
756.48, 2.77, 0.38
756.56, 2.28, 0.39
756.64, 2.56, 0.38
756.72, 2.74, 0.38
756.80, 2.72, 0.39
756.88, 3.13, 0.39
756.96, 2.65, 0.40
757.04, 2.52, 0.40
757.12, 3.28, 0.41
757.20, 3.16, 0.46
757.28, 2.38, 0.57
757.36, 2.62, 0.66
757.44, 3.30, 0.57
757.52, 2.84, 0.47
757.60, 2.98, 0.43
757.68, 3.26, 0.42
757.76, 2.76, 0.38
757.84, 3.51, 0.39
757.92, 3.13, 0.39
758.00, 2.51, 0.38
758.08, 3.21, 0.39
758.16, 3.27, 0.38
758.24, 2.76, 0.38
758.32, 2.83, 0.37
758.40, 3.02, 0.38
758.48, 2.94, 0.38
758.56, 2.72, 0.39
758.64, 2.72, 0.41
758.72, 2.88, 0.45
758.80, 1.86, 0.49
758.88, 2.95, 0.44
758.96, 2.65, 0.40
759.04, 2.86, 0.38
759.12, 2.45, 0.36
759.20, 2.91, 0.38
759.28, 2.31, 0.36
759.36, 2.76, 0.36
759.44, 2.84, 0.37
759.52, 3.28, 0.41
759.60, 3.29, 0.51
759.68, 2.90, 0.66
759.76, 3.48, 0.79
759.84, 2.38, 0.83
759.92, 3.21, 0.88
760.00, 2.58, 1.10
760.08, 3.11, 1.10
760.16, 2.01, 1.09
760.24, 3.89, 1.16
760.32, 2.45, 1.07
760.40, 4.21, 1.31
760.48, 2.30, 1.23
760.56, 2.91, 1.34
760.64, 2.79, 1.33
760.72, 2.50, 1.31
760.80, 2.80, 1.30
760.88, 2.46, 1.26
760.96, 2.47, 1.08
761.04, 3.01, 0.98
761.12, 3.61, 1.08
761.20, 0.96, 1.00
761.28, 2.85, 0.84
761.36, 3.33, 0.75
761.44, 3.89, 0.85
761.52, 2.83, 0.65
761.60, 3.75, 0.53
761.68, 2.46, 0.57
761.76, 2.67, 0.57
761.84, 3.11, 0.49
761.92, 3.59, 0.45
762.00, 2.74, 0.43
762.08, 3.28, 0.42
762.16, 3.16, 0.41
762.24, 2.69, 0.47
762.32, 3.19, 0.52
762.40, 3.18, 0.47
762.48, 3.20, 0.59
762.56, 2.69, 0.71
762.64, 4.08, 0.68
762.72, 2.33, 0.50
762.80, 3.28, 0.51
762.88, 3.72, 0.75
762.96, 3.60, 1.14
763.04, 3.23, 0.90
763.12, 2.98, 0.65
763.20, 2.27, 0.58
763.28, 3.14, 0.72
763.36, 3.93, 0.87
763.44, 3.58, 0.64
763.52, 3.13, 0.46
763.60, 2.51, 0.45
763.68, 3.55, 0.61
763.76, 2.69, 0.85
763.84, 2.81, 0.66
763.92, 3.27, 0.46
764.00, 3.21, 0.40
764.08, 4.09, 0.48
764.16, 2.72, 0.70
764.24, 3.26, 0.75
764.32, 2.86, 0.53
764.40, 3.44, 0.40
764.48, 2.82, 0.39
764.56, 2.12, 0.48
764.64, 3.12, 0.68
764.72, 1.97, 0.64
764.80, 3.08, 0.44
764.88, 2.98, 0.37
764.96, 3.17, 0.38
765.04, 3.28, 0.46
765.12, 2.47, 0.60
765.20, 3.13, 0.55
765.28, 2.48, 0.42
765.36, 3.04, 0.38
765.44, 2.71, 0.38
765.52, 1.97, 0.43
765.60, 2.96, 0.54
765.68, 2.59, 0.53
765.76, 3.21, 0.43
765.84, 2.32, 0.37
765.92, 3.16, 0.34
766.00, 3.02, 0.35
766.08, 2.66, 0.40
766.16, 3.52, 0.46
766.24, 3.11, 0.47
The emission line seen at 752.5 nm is [S II]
